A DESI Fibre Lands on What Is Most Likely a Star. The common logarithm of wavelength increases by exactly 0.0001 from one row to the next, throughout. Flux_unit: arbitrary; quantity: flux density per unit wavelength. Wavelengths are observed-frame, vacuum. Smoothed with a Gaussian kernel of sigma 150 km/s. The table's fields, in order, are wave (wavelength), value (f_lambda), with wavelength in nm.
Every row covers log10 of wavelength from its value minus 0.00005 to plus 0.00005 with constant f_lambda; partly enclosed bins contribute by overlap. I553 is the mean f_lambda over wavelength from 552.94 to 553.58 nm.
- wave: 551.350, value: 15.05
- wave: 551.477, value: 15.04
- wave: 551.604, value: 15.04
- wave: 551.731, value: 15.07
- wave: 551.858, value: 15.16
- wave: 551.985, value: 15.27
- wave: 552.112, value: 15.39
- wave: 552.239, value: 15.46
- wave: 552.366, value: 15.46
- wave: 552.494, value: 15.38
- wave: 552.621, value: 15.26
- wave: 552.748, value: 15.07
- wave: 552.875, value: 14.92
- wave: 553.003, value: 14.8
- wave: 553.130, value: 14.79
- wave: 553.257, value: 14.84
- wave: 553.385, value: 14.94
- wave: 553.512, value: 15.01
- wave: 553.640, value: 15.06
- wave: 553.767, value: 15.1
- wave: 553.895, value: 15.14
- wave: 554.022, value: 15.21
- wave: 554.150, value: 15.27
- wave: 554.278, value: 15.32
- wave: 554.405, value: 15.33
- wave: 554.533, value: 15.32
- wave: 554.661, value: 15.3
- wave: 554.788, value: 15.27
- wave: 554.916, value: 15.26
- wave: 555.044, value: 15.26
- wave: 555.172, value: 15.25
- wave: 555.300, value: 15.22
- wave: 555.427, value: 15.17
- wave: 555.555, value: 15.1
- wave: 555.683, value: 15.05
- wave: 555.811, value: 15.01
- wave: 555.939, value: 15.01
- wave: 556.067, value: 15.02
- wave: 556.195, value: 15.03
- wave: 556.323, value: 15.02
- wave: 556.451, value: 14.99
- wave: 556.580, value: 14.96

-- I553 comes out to 14.9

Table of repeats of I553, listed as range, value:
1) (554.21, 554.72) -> 15.3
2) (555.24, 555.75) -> 15.2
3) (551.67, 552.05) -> 15.2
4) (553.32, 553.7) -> 15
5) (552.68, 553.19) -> 14.9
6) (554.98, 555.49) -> 15.2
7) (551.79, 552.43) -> 15.4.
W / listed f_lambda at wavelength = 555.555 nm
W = 15.1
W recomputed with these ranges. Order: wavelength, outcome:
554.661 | 15.3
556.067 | 15.02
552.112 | 15.39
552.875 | 14.92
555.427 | 15.17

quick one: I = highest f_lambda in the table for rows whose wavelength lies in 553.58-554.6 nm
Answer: 15.33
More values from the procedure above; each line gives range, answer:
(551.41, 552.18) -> 15.39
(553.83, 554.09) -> 15.21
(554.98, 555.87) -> 15.26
